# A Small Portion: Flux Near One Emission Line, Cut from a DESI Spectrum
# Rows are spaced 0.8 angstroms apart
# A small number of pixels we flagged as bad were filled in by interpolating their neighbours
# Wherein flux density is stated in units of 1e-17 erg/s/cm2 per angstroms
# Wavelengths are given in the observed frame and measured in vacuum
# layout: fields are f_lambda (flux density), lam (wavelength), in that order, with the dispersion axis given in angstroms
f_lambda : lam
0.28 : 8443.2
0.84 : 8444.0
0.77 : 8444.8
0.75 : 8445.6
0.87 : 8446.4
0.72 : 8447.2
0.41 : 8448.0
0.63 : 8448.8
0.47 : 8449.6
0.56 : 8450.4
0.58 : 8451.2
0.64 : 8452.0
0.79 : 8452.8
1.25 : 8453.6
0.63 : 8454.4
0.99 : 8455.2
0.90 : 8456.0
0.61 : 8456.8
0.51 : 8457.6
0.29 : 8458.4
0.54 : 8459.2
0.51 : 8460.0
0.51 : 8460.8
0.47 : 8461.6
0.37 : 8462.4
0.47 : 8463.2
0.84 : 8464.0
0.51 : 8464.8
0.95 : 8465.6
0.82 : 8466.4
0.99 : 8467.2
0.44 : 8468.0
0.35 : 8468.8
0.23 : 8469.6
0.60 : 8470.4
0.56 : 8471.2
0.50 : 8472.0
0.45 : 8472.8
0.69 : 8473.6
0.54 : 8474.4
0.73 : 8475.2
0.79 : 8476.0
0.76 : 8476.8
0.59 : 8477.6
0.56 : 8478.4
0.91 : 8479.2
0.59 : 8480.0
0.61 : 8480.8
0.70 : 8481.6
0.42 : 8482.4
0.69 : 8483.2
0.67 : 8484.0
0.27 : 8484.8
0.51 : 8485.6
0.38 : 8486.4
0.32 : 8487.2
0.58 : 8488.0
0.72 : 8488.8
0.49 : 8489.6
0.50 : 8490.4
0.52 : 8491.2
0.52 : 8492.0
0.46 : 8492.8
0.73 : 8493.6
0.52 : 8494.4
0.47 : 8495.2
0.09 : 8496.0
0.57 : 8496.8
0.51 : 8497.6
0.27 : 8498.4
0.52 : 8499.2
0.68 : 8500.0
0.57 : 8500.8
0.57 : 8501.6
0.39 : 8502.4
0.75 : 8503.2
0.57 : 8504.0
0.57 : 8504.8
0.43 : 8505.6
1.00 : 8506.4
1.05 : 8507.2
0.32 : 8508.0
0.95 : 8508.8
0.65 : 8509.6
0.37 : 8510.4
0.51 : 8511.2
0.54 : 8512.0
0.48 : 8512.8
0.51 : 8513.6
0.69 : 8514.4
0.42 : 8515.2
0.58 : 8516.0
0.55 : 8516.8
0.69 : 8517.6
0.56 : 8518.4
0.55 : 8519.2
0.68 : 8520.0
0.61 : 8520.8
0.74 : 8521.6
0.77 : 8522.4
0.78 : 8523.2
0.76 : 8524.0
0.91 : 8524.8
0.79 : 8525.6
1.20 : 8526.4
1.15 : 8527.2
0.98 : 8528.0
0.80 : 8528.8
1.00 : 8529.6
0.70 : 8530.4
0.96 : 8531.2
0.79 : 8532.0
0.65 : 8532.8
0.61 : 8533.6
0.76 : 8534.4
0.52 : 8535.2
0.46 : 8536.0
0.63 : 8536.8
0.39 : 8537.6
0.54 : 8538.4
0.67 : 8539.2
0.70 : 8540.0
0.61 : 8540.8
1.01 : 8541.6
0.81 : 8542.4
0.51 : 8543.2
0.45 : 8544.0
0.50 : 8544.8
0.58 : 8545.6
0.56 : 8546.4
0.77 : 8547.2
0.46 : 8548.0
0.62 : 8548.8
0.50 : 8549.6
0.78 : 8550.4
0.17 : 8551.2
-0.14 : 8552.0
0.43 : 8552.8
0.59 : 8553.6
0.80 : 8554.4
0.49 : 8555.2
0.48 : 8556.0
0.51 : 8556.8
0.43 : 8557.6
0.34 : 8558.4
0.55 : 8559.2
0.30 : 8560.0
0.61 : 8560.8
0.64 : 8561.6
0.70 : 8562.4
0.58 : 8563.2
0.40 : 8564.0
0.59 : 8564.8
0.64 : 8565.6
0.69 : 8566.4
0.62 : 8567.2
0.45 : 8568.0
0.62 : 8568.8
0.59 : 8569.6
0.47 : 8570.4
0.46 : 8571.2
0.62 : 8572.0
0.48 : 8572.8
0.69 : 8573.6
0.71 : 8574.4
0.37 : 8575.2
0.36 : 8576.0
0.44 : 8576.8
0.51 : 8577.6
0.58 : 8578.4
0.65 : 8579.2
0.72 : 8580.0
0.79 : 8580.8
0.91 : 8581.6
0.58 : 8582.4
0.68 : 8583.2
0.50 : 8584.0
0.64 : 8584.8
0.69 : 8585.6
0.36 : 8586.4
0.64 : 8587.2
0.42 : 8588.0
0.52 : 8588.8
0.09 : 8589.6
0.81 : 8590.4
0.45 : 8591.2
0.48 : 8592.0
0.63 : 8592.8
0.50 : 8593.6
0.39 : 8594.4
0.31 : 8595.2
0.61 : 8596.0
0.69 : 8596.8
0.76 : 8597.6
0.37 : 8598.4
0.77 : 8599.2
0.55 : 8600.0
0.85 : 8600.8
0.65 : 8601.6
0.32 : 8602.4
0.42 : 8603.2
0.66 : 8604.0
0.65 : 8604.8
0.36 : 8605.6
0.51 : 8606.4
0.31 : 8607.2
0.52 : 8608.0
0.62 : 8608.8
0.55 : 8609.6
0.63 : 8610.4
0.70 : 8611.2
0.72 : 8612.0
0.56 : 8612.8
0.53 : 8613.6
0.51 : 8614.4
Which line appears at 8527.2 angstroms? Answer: [O III] 5007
